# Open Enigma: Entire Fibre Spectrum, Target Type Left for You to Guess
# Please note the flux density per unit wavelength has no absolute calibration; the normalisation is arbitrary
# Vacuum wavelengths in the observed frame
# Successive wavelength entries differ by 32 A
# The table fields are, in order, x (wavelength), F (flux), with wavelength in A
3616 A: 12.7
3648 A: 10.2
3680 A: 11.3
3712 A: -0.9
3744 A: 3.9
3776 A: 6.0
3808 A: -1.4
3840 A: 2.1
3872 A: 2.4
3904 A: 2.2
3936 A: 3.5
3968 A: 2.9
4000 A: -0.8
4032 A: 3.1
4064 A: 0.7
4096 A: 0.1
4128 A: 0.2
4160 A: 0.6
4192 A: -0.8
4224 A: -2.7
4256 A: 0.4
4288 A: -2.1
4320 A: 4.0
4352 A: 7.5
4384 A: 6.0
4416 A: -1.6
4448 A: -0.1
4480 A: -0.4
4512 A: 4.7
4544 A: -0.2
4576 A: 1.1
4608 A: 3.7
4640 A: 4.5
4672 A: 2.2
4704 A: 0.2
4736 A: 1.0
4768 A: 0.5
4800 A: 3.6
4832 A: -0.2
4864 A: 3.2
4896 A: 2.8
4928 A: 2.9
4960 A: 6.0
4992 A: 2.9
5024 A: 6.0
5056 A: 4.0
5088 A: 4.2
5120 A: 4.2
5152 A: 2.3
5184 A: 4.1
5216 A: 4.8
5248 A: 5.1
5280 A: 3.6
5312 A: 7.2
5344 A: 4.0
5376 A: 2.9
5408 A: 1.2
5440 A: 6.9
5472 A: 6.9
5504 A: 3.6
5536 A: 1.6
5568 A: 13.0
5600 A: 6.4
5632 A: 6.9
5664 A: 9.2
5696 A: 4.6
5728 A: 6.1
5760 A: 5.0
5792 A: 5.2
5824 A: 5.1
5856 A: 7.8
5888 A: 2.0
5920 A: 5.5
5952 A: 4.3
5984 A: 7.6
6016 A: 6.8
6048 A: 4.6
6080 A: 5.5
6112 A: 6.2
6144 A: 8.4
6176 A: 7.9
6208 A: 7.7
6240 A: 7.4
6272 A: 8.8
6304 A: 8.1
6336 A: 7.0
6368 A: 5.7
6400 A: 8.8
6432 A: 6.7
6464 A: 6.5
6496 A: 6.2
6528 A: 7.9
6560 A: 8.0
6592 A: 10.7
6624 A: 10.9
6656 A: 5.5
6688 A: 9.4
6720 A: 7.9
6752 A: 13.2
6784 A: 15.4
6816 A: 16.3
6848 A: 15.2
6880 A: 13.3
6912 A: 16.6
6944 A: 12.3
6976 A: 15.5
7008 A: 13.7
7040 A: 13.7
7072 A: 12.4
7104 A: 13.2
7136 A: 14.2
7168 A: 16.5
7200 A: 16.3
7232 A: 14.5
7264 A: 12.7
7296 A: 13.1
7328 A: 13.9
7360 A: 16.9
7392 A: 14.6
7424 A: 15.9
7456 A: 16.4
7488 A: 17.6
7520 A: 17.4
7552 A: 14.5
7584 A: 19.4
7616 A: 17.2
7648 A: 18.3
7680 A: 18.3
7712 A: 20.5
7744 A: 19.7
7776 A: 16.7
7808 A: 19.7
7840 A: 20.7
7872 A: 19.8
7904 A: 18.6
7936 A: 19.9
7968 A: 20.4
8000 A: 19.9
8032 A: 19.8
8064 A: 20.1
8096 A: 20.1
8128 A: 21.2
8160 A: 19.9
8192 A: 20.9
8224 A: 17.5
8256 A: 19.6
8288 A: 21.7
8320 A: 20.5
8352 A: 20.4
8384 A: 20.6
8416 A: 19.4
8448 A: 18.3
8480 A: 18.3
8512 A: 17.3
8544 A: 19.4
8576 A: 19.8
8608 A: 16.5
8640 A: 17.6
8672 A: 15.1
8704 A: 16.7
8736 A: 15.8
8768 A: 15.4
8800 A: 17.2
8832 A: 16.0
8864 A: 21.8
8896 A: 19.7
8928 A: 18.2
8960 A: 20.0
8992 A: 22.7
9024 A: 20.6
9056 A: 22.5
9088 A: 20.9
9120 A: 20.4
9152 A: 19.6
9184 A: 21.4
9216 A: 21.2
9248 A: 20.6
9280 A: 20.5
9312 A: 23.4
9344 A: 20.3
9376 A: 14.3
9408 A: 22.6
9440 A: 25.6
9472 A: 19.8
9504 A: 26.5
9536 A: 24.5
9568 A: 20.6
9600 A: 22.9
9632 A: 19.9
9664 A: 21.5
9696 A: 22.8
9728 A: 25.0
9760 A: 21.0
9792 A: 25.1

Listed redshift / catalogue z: 0.690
